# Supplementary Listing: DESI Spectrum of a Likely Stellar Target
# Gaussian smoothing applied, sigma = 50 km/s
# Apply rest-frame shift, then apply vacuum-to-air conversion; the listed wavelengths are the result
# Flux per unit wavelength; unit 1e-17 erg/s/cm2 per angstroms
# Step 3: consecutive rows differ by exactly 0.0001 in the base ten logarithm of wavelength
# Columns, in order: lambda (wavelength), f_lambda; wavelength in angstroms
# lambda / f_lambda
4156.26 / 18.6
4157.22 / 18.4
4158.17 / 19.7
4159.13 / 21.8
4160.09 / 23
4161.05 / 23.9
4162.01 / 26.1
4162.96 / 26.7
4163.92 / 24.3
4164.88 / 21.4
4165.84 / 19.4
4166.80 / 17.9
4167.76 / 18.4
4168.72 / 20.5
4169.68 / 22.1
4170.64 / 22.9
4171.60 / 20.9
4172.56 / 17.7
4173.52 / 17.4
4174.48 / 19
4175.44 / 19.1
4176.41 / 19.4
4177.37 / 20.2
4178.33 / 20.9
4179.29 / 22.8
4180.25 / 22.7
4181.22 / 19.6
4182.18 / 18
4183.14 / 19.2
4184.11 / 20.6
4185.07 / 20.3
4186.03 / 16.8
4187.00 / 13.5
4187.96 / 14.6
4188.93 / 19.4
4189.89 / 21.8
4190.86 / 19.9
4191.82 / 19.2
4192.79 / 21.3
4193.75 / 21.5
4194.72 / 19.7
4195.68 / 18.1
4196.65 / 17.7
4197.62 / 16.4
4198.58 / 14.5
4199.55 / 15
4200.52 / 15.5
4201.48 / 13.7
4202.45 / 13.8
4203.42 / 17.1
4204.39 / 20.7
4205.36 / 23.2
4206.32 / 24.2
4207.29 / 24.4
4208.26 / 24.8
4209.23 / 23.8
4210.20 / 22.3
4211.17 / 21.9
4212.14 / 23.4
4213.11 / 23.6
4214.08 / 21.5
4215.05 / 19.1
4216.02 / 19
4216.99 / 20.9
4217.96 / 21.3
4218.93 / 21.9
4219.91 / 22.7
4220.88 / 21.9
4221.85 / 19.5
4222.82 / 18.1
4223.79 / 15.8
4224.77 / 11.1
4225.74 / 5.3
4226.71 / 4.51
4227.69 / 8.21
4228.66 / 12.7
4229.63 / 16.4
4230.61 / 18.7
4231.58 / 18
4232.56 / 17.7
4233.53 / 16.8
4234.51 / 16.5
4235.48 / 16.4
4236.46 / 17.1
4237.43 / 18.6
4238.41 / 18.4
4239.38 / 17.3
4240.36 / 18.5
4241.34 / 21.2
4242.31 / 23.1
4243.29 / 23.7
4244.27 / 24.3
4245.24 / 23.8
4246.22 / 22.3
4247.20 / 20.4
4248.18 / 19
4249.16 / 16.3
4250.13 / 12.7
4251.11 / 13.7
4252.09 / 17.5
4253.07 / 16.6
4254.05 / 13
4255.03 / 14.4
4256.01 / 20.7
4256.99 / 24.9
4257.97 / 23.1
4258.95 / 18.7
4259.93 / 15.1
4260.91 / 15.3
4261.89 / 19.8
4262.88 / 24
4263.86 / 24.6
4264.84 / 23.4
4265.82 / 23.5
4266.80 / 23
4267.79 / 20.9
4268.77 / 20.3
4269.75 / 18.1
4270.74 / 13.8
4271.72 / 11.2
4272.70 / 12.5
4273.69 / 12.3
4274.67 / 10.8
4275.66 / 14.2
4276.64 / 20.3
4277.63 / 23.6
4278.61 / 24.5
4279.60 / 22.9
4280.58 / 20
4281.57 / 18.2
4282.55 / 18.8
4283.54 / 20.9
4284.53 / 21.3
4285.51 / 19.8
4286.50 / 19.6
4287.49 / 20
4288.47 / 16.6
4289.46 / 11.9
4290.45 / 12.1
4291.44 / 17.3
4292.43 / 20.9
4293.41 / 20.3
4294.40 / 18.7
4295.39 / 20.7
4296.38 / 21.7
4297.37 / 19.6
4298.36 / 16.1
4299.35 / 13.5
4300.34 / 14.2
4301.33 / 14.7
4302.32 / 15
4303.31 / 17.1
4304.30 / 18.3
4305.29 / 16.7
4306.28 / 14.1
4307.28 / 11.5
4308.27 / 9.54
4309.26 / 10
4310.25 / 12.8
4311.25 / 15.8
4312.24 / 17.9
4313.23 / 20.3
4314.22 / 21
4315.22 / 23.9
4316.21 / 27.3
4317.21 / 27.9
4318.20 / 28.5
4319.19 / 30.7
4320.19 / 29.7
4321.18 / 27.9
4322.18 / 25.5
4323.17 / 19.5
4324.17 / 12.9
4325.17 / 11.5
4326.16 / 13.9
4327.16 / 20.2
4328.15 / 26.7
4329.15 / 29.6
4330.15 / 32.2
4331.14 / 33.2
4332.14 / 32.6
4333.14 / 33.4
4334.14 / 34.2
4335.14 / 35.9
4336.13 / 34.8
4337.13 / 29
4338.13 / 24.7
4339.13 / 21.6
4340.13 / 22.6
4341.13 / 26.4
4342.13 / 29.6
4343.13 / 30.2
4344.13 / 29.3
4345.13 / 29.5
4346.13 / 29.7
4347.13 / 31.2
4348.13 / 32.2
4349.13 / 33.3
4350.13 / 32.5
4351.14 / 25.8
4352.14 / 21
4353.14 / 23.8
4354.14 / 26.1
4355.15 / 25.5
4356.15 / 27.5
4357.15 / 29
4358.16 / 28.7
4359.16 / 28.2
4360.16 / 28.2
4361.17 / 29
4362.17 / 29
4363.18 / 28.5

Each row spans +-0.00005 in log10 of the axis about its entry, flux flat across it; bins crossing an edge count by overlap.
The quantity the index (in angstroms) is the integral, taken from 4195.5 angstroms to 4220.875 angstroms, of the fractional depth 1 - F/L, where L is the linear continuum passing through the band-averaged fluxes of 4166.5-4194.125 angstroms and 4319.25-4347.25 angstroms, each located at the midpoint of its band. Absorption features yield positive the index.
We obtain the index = 1.1 angstroms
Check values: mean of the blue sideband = 19.6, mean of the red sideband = 27.1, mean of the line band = 20.1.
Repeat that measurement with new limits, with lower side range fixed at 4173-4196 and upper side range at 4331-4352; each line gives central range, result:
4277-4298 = 5.4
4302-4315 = 5.7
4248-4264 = 4.1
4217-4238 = 5.6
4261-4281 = 4.8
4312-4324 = 1.5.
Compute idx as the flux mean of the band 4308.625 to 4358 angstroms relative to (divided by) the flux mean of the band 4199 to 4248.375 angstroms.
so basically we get 1.38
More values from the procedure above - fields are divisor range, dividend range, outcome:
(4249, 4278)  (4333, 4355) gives 1.61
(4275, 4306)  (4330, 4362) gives 1.59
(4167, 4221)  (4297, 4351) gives 1.19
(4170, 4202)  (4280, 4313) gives 0.90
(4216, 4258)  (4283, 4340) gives 1.19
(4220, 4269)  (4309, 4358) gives 1.43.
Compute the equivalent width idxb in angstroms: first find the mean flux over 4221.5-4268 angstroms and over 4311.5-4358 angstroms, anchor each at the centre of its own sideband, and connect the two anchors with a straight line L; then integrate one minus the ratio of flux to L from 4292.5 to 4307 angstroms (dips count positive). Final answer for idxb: 3.8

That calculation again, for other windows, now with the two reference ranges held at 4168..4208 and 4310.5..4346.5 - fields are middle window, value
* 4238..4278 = 6.7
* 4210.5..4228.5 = 2.6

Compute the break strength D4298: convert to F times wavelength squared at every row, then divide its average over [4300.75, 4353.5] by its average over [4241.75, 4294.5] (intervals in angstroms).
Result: 1.32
